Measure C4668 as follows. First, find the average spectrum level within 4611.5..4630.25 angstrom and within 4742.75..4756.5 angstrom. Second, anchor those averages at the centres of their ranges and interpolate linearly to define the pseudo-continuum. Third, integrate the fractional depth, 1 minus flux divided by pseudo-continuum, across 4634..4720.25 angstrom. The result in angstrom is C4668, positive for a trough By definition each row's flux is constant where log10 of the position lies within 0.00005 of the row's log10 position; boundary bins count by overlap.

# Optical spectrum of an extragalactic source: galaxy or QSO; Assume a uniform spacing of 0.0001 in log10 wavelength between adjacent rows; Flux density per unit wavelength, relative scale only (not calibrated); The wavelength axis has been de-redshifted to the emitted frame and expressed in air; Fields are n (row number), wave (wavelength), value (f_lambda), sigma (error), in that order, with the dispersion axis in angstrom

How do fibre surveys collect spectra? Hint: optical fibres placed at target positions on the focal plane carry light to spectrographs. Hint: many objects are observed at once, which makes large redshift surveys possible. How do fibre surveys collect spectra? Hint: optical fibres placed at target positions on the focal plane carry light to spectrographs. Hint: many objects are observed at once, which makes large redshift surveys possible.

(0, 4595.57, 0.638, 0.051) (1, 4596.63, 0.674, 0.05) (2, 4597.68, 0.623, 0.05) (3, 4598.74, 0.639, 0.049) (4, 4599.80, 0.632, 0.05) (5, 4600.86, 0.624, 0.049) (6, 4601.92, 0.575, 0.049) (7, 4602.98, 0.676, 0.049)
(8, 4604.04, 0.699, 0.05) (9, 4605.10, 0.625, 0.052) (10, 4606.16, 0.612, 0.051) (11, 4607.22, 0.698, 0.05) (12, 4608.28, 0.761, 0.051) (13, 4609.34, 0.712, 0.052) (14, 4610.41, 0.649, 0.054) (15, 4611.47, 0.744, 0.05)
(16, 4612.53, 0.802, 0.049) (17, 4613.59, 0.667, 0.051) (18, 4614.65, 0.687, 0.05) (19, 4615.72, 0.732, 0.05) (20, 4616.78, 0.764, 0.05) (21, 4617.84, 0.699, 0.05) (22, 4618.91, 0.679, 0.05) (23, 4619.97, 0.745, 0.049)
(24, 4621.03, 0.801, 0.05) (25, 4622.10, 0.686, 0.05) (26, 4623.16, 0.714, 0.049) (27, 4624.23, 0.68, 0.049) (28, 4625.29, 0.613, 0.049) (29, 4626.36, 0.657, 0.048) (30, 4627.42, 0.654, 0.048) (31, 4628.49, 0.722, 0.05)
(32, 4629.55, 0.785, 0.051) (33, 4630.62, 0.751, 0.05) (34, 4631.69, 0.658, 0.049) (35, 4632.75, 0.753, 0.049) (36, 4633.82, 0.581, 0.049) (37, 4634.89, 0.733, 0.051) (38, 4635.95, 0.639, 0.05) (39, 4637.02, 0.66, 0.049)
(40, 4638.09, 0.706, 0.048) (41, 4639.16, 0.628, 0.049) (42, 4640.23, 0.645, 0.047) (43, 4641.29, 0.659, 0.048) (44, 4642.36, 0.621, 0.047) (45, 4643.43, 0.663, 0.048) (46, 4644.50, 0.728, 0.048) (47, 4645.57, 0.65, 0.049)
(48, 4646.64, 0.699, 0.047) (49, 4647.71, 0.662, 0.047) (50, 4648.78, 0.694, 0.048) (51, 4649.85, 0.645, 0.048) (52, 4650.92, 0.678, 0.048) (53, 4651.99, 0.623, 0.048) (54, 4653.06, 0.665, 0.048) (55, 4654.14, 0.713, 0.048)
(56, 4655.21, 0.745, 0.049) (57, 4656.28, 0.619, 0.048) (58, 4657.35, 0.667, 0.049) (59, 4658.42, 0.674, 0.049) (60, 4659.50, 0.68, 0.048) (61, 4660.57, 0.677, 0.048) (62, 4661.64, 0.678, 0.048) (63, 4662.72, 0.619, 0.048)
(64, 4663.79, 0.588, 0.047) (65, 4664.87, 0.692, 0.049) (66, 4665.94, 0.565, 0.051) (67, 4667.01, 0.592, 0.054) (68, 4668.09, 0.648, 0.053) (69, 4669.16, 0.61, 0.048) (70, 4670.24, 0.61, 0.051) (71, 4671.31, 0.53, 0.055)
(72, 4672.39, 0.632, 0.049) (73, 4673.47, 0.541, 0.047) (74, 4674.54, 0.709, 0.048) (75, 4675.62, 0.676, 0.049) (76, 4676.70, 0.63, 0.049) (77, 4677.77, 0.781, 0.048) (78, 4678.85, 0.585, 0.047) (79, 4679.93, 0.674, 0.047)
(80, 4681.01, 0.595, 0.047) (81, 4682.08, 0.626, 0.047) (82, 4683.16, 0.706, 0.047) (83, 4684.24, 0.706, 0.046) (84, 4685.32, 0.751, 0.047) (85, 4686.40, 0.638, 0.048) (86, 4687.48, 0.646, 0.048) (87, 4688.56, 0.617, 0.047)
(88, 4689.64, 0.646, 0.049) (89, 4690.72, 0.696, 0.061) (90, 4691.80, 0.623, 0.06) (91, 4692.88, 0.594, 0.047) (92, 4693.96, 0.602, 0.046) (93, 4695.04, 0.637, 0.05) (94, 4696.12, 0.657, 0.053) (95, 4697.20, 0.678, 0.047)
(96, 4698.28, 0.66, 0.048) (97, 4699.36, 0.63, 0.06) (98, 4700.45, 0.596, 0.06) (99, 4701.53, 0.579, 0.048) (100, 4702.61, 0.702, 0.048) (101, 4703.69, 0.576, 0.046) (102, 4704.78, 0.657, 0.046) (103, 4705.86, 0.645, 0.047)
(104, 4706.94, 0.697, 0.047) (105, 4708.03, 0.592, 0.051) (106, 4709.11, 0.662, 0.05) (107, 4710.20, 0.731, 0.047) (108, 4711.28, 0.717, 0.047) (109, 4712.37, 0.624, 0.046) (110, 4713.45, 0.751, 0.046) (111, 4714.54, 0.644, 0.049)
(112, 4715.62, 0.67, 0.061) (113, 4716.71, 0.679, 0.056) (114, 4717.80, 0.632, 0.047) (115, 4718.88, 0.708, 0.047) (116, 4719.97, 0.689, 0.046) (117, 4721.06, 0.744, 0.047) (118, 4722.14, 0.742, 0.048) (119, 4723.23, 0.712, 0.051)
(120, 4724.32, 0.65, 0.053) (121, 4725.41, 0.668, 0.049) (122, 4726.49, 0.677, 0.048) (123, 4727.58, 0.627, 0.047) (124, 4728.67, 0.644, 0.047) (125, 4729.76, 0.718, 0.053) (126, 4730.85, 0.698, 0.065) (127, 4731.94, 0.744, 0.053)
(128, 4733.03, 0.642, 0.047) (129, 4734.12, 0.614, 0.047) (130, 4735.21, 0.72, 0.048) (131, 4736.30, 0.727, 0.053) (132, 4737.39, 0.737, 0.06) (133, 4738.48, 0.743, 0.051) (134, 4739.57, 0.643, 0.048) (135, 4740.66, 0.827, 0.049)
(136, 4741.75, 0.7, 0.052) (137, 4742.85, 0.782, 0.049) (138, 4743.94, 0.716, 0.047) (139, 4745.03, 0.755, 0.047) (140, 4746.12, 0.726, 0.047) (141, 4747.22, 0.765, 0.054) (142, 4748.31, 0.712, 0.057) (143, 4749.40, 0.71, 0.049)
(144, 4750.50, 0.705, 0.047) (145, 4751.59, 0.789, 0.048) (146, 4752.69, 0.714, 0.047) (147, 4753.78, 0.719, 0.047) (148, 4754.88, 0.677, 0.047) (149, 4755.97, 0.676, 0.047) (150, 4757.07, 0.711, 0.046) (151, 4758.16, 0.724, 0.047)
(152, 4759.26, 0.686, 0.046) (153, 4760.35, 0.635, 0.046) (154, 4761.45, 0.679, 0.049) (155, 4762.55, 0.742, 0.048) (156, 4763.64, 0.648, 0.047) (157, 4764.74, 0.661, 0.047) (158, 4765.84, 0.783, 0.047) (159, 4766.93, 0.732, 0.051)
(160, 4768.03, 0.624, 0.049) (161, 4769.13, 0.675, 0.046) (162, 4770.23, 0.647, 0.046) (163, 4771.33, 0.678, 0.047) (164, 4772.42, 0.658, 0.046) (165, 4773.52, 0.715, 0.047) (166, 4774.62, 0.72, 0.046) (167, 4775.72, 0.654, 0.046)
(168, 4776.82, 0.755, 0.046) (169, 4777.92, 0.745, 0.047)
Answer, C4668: 7.61 angstrom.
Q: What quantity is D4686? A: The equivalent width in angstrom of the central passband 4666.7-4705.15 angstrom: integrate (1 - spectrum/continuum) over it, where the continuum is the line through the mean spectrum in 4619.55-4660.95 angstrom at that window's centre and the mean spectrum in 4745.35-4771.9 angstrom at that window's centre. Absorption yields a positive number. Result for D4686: 2.72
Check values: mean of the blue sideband 0.681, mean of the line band 0.64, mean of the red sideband 0.701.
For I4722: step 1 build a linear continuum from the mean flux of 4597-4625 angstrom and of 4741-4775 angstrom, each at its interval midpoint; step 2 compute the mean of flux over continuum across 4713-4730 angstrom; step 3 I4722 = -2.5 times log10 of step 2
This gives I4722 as 0.03 mag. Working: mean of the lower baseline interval 0.689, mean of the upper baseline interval 0.706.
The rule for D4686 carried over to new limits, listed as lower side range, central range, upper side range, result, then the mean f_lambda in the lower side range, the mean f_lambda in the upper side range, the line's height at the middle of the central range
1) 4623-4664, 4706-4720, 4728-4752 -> 0.60 angstrom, 0.673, 0.718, 0.705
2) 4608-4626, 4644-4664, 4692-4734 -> 0.69 angstrom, 0.712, 0.664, 0.694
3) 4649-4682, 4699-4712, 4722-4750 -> 0.61 angstrom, 0.645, 0.707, 0.68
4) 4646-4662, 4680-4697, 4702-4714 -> 0.50 angstrom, 0.675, 0.668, 0.67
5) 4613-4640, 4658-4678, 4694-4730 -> 1.31 angstrom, 0.695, 0.665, 0.681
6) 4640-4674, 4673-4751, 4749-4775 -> -0.43 angstrom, 0.647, 0.696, 0.673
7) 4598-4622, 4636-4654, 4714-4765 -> 0.76 angstrom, 0.691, 0.701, 0.694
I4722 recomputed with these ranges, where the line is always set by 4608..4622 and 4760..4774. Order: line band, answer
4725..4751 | -0.027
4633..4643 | 0.099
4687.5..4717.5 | 0.081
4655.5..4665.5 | 0.088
